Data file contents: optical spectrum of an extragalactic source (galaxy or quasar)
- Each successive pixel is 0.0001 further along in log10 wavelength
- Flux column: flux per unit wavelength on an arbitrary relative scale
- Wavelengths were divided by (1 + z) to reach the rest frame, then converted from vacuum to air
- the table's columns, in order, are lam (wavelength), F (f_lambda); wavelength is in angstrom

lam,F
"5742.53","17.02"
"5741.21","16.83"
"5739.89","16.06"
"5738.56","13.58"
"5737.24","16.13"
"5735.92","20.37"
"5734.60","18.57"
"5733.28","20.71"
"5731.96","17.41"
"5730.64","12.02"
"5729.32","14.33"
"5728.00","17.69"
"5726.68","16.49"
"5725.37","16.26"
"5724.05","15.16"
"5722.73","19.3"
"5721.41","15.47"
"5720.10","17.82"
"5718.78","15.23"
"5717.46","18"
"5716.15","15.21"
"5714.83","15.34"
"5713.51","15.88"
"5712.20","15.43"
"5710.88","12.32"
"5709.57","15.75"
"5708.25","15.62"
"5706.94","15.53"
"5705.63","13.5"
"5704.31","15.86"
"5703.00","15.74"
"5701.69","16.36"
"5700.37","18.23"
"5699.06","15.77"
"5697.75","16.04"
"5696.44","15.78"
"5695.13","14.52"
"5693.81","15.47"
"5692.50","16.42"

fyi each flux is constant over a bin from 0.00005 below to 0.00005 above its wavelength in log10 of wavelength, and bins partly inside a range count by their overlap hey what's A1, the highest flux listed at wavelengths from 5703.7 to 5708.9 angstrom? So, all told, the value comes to 15.86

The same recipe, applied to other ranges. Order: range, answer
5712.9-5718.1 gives 18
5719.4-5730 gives 19.3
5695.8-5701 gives 18.23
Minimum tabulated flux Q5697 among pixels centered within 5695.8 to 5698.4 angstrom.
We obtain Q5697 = 15.78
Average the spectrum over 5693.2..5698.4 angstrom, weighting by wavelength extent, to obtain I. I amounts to 15.4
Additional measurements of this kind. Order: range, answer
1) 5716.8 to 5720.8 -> 17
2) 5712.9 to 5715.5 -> 15.6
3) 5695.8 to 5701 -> 16.5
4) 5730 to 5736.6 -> 17.8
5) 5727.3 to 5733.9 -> 16.4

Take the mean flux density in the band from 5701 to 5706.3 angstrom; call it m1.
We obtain 15.4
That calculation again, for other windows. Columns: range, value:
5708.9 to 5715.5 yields 14.9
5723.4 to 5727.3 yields 16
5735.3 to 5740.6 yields 16.5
